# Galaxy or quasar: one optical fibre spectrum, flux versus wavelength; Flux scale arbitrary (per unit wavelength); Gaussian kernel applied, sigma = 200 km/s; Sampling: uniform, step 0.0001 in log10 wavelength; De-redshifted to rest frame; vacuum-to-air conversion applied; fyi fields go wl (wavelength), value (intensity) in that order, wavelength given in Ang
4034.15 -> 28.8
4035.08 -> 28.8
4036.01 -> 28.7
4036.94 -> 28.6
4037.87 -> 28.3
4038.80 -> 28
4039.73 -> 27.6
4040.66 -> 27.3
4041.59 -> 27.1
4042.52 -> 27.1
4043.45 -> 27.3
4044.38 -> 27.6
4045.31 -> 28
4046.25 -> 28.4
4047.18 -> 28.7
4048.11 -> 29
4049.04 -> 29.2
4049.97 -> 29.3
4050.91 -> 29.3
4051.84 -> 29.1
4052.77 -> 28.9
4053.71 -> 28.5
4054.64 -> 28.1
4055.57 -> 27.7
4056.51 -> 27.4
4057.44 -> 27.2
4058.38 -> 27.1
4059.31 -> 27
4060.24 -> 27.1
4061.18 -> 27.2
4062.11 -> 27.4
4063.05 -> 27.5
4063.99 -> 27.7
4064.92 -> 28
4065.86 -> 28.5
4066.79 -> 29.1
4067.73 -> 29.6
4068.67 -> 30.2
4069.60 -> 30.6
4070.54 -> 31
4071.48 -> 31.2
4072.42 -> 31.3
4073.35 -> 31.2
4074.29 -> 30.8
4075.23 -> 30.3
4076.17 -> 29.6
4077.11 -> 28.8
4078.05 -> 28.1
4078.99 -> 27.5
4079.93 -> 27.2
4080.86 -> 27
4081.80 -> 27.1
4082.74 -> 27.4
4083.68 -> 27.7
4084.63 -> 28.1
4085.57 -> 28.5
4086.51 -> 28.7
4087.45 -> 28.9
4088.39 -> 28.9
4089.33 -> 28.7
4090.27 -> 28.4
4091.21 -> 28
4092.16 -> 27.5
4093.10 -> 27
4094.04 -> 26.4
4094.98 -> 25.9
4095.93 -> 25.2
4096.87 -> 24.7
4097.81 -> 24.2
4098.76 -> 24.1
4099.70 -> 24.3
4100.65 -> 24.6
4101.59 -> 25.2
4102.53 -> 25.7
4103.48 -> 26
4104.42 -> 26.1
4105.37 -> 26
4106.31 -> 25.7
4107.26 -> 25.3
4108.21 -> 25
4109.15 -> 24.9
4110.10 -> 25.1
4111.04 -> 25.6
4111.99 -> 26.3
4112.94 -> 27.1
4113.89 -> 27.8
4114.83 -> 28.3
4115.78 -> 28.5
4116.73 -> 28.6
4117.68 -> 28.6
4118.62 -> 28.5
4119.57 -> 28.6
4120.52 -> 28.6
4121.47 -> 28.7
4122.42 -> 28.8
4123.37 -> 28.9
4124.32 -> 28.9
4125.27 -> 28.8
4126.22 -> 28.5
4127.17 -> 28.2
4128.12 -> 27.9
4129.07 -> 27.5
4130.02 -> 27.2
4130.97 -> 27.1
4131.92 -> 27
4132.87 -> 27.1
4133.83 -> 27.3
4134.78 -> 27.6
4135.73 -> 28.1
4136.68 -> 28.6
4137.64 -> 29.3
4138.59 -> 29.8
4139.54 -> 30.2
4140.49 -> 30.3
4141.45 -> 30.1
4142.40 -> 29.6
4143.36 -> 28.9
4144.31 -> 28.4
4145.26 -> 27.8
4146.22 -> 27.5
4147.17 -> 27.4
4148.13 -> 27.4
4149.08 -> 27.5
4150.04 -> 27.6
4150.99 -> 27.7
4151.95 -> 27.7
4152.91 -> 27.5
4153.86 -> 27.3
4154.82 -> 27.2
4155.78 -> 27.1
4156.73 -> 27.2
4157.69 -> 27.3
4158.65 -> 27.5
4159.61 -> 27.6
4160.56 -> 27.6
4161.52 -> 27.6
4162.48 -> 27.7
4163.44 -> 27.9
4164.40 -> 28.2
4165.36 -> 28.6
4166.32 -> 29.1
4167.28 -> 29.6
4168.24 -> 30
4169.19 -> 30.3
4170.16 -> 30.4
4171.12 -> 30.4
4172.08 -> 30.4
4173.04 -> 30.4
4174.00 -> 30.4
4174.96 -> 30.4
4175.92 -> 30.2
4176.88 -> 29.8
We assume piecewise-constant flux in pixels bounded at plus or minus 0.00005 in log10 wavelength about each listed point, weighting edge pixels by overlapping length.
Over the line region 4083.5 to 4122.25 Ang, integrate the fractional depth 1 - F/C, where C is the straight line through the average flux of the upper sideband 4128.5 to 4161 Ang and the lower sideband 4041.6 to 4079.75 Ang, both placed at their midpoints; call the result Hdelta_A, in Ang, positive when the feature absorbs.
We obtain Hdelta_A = 2.0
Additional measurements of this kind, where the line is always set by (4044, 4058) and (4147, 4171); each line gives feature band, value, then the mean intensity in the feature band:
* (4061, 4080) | -0.6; 29.2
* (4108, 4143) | 0.2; 28.1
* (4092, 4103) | 1.1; 25.4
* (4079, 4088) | 0.2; 27.8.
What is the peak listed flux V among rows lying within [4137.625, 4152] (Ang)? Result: 30.3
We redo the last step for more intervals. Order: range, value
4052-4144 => 31.3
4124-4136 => 28.9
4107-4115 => 28.3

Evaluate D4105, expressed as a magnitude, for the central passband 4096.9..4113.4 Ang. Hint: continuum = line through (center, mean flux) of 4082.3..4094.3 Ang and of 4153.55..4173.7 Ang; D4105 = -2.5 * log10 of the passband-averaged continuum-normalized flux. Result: 0.11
